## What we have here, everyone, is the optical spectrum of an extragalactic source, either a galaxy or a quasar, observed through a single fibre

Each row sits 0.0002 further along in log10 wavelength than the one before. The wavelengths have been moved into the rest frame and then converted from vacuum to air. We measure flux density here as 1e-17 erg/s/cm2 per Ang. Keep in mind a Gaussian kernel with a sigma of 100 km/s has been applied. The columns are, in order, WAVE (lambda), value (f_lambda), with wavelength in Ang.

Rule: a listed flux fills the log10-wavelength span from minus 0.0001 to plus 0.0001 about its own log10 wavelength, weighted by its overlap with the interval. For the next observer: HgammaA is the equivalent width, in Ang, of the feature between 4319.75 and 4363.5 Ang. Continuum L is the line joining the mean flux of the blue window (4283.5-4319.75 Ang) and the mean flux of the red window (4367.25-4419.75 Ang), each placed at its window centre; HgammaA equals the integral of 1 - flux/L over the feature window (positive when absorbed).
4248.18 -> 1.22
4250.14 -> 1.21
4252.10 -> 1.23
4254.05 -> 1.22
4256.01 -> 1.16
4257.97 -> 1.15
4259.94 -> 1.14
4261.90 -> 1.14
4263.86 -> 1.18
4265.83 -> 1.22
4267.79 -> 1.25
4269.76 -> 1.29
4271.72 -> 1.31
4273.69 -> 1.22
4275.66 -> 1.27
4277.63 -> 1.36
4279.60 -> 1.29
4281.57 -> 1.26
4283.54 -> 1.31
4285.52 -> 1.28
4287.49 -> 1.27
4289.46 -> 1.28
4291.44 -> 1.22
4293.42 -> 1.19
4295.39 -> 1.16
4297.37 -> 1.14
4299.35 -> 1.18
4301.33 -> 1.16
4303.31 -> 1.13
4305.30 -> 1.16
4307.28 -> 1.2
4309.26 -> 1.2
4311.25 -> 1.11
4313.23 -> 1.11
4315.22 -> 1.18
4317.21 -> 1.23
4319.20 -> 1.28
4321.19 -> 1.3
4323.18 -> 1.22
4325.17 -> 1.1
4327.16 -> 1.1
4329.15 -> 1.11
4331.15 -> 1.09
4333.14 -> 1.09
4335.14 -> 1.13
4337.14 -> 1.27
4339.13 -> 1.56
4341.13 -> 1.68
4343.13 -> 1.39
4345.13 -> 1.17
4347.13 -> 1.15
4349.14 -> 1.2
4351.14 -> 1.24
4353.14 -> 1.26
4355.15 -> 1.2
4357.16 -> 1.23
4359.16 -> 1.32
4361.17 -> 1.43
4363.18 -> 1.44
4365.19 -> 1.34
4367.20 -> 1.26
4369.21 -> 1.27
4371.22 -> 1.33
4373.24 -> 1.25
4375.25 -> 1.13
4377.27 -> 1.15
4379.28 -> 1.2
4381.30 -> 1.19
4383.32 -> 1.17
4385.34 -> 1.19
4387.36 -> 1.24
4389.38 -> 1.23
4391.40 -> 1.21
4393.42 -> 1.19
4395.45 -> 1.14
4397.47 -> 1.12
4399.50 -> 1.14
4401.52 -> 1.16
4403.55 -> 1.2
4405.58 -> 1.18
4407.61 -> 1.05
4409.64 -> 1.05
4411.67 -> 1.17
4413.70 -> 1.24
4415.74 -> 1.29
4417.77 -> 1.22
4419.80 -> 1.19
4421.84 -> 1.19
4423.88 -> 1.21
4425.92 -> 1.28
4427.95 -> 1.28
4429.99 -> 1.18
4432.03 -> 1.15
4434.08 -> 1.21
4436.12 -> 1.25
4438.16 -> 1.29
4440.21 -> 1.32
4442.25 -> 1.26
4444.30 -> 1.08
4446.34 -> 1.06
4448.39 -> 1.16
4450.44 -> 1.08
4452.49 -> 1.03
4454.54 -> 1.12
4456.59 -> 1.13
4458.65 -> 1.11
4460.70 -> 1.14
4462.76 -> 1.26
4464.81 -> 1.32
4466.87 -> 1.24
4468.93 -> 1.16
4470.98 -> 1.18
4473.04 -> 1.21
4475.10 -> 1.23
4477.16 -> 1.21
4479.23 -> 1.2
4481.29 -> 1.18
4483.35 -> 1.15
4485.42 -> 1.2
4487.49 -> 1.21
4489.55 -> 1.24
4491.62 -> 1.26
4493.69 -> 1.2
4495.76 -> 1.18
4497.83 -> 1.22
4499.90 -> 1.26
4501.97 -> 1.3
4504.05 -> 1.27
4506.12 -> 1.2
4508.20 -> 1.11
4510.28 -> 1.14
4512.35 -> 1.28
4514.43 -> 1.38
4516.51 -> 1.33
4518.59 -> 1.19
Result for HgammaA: -2.3 Ang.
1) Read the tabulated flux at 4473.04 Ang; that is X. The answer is 1.21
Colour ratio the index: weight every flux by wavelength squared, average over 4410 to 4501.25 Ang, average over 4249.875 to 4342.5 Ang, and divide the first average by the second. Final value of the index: 1.06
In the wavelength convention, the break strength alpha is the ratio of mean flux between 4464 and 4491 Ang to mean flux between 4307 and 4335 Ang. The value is 1.04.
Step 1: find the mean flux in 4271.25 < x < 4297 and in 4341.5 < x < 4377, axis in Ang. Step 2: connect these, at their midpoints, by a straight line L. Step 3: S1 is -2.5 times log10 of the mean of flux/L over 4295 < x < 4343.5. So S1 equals 0.05 mag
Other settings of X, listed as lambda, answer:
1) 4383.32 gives 1.17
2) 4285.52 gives 1.28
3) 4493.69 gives 1.2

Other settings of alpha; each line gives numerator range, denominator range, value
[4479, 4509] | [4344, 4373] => 0.95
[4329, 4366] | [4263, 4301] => 1.03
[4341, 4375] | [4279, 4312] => 1.07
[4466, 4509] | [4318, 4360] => 0.97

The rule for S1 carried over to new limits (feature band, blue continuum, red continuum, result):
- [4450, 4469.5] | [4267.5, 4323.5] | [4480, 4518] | 0.060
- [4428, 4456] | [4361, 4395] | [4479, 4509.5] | 0.049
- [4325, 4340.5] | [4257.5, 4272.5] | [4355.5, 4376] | 0.064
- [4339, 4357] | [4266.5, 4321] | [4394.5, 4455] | -0.082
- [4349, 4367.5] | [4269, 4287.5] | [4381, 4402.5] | -0.075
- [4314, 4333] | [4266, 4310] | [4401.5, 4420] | 0.039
